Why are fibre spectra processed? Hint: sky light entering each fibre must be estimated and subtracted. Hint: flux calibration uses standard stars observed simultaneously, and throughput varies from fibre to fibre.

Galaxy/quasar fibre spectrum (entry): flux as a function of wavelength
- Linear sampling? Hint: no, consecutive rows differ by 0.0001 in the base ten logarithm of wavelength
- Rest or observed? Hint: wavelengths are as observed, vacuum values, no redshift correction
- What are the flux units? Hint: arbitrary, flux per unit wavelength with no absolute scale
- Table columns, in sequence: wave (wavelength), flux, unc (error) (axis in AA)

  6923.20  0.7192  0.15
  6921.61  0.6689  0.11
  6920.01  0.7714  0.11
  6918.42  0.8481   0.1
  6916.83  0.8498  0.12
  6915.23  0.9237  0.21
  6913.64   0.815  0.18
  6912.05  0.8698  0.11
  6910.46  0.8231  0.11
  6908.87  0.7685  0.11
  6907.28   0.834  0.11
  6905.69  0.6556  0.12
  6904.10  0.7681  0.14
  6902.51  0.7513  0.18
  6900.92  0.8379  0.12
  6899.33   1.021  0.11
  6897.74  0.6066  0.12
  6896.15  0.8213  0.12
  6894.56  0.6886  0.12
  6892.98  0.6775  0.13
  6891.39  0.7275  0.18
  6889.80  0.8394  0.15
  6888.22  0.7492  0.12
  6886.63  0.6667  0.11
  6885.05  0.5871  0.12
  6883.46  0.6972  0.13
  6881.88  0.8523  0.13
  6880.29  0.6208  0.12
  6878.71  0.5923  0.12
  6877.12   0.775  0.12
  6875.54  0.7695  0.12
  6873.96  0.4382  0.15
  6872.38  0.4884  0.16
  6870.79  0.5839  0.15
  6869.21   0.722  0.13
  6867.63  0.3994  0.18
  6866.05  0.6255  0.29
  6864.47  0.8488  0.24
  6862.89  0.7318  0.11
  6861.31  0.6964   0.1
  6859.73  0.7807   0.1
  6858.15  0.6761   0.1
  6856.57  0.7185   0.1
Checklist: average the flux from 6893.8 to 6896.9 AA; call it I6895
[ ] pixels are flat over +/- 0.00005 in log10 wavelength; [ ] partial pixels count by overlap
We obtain 0.754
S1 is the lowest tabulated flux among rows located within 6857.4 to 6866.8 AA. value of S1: 0.6255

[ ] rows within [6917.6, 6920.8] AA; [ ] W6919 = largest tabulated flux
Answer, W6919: 0.8481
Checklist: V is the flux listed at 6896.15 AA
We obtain 0.8213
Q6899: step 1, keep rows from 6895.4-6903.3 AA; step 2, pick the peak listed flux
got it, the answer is 1.021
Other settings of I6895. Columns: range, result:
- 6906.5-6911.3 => 0.81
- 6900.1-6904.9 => 0.786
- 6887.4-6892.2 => 0.771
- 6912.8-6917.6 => 0.862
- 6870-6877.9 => 0.611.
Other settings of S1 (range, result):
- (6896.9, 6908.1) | 0.6066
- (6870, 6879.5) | 0.4382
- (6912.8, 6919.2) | 0.815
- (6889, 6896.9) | 0.6775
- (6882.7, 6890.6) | 0.5871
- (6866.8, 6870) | 0.3994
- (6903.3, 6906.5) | 0.6556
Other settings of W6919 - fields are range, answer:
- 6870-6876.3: 0.7695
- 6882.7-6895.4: 0.8394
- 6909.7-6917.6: 0.9237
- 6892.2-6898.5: 0.8213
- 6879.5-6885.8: 0.8523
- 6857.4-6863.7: 0.7807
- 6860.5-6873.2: 0.8488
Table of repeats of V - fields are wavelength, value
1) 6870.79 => 0.5839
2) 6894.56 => 0.6886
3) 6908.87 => 0.7685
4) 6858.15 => 0.6761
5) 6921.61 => 0.6689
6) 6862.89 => 0.7318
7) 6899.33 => 1.021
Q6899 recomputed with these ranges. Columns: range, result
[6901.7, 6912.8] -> 0.8698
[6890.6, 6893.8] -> 0.7275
